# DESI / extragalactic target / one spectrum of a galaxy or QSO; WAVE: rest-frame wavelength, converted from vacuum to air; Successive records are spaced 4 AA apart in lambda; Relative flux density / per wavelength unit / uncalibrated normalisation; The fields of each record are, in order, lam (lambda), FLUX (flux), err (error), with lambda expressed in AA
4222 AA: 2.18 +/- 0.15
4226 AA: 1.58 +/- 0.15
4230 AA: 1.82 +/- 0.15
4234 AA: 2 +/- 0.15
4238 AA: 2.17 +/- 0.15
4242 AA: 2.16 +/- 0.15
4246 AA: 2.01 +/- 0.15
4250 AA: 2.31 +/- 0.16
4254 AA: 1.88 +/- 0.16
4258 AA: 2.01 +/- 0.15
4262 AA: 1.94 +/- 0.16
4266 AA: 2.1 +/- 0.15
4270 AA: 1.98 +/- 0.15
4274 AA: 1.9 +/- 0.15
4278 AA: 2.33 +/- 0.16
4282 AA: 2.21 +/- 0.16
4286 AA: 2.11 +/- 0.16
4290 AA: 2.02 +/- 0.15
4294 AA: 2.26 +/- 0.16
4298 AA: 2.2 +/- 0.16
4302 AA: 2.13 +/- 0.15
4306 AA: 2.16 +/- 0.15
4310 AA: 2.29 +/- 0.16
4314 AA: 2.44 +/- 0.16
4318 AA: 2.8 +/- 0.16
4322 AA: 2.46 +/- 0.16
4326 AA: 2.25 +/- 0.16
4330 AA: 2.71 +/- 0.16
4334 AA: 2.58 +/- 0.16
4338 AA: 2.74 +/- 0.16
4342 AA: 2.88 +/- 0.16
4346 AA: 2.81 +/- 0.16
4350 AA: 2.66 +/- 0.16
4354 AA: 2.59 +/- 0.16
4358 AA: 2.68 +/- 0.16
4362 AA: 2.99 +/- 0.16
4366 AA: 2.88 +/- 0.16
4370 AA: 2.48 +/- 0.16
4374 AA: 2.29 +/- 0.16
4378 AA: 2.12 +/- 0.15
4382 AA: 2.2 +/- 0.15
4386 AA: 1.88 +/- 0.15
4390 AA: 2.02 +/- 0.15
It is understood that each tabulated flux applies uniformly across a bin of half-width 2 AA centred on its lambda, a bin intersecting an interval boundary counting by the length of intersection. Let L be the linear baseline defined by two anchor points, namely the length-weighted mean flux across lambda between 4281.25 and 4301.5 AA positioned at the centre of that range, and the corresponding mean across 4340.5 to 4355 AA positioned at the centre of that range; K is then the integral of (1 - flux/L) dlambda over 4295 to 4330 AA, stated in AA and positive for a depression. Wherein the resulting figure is 0.23 AA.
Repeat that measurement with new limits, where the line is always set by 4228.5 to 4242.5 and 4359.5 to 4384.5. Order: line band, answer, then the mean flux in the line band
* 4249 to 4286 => 1.2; 2.07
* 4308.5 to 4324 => -1.4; 2.5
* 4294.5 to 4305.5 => 0.3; 2.18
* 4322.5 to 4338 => -1.3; 2.54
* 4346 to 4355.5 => -1.0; 2.67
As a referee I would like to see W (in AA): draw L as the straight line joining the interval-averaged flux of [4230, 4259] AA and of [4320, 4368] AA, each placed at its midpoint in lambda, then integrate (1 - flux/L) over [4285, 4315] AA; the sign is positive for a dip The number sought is 2.7 AA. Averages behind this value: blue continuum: 2.06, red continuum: 2.69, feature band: 2.2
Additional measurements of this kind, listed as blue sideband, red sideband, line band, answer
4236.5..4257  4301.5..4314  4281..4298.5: 0.4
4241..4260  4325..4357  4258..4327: 4.2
